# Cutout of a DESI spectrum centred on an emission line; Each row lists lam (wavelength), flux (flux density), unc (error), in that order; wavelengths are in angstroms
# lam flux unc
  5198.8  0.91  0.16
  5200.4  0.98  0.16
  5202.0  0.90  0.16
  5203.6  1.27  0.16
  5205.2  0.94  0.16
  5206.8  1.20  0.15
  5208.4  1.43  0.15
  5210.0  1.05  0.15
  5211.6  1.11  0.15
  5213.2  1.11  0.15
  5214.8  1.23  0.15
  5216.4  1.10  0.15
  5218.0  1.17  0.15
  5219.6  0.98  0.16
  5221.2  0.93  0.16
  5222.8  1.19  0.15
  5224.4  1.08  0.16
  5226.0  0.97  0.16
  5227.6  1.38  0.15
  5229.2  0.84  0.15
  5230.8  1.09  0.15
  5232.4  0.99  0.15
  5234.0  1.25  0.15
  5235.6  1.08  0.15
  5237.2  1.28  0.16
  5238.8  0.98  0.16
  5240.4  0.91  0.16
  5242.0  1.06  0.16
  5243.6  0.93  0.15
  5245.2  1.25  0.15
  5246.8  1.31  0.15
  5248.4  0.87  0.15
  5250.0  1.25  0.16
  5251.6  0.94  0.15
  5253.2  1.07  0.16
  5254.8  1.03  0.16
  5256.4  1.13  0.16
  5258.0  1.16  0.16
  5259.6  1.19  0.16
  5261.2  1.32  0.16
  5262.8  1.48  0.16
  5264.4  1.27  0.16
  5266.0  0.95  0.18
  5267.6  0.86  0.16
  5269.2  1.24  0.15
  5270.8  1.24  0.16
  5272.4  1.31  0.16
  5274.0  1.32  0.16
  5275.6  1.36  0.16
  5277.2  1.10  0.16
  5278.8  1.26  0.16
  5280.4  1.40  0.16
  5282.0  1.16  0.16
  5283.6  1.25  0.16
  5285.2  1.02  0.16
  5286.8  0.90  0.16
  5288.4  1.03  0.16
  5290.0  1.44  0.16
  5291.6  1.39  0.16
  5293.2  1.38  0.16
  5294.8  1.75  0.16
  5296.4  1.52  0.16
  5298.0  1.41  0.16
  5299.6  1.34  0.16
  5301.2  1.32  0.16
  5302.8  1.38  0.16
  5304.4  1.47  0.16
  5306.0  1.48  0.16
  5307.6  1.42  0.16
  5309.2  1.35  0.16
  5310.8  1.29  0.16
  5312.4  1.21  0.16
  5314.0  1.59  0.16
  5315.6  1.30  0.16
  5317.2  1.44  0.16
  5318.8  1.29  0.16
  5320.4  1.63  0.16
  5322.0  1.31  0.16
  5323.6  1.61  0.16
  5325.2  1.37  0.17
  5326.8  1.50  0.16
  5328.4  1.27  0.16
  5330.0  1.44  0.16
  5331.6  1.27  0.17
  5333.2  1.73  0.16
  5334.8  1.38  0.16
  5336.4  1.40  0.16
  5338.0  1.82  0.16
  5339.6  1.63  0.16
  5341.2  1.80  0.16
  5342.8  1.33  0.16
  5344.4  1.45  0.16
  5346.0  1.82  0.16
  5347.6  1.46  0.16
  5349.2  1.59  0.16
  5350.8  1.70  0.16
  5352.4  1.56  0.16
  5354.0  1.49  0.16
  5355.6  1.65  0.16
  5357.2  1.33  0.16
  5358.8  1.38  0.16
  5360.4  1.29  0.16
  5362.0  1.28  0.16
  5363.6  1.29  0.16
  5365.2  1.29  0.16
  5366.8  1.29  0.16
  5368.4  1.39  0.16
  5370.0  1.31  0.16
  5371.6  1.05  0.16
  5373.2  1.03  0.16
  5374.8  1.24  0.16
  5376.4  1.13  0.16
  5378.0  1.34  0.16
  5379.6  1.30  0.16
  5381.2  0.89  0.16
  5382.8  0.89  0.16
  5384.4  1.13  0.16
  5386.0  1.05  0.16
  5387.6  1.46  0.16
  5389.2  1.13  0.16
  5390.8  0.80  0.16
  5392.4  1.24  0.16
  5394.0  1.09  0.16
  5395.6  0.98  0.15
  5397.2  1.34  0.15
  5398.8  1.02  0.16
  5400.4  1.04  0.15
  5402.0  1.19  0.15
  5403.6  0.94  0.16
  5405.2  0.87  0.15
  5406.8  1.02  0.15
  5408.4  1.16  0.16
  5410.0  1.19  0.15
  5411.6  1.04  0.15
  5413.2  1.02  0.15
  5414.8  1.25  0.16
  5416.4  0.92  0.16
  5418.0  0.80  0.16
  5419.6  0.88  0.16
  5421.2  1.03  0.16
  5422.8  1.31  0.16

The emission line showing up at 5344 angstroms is C III]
